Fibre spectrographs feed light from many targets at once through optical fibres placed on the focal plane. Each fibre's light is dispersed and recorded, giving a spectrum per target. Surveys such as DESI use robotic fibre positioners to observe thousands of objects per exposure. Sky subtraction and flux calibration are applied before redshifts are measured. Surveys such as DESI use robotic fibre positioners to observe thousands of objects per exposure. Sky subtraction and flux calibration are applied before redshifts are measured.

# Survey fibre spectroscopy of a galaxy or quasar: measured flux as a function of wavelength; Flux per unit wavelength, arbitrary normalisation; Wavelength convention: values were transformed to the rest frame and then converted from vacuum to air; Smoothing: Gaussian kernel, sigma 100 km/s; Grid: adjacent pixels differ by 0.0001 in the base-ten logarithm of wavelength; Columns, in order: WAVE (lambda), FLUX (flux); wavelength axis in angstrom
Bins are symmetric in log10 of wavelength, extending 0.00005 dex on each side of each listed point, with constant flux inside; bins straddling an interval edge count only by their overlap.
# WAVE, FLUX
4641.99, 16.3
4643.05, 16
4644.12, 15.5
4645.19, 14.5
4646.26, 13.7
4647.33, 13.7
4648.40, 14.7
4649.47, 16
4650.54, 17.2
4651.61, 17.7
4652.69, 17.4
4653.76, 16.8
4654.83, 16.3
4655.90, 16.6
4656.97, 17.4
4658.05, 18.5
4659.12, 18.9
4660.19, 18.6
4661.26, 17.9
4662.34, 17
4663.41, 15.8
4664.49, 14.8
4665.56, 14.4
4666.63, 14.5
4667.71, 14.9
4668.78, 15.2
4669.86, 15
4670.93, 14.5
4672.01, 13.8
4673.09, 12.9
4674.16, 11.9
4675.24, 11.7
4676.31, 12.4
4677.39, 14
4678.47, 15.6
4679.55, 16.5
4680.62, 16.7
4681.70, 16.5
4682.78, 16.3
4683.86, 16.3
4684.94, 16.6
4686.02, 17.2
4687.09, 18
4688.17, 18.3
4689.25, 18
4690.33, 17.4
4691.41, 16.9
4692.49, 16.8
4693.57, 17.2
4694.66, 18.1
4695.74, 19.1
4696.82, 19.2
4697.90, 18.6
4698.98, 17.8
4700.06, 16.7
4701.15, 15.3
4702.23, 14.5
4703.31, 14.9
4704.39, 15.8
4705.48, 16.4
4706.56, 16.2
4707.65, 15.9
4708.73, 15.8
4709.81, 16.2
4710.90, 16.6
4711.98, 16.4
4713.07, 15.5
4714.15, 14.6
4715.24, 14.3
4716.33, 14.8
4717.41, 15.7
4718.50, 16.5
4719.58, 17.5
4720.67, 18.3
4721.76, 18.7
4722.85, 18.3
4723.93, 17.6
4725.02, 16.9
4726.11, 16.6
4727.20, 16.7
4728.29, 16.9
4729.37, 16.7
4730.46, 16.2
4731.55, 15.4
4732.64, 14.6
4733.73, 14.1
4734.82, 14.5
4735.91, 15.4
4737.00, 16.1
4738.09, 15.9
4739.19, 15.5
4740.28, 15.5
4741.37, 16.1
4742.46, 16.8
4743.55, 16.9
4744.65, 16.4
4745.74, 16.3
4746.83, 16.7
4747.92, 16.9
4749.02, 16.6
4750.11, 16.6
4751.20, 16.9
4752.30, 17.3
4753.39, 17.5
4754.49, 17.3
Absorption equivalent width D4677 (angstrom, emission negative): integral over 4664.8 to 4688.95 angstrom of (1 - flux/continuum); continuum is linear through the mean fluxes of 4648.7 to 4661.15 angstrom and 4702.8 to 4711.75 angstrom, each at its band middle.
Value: 2.31 angstrom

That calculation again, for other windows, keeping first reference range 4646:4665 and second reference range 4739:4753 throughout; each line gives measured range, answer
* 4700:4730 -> 0.5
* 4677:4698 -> -0.7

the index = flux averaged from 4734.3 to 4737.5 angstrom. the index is 15.3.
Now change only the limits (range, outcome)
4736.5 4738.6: 16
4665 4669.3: 14.8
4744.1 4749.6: 16.6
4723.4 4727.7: 16.9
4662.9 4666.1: 15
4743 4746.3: 16.5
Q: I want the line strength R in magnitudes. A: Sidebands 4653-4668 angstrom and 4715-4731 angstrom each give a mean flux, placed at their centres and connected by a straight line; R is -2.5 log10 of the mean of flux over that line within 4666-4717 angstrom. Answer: 0.06 mag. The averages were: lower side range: 16.6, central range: 15.9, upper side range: 16.8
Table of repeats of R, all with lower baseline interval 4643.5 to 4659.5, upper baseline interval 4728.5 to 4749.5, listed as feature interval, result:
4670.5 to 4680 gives 0.19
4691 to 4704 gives -0.06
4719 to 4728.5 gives -0.10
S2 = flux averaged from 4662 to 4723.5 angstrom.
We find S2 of 16.1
